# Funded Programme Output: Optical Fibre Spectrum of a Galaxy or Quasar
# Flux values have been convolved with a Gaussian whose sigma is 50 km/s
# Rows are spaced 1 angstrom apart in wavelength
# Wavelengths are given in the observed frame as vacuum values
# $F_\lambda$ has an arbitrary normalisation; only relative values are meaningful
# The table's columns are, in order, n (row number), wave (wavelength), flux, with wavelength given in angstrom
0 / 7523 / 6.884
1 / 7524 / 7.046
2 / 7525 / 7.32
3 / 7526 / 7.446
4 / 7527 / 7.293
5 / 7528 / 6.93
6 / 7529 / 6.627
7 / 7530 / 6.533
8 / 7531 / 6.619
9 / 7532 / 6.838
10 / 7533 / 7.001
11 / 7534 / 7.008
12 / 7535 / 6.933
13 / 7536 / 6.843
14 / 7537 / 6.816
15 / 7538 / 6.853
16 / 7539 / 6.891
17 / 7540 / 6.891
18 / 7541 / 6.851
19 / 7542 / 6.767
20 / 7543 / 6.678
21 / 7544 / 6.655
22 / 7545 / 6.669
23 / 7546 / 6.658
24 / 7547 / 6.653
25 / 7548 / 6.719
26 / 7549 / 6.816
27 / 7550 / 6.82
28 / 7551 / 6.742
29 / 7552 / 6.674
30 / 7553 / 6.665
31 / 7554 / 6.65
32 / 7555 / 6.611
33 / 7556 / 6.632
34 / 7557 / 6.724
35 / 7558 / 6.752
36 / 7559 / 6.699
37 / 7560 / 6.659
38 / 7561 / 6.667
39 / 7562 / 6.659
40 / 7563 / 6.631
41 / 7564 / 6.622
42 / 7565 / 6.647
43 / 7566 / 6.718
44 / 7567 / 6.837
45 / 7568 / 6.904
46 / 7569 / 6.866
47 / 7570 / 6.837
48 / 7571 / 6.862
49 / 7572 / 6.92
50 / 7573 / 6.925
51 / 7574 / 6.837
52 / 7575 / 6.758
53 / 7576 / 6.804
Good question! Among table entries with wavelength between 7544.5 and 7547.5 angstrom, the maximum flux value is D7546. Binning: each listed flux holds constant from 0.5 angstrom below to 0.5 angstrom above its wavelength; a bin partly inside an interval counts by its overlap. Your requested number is 6.669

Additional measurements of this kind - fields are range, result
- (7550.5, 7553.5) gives 6.742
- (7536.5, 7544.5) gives 6.891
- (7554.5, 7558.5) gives 6.752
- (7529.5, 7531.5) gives 6.619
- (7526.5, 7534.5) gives 7.293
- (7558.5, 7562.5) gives 6.699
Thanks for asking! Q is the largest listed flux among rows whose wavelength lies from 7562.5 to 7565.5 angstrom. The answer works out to 6.647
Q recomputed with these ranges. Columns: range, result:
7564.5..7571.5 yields 6.904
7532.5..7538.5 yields 7.008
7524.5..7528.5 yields 7.446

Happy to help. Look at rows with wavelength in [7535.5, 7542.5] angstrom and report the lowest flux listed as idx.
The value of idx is 6.767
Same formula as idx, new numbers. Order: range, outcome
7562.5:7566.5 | 6.622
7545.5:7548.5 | 6.653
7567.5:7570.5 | 6.837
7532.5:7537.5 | 6.816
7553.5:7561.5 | 6.611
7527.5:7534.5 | 6.533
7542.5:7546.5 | 6.655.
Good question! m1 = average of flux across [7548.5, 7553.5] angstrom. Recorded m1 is 6.74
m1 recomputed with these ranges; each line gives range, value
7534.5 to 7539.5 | 6.87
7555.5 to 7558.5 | 6.7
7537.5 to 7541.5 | 6.87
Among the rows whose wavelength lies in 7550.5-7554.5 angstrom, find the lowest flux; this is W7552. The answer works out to 6.65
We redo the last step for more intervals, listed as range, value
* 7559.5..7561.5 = 6.659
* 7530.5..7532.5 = 6.619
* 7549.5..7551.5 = 6.742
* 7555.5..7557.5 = 6.632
